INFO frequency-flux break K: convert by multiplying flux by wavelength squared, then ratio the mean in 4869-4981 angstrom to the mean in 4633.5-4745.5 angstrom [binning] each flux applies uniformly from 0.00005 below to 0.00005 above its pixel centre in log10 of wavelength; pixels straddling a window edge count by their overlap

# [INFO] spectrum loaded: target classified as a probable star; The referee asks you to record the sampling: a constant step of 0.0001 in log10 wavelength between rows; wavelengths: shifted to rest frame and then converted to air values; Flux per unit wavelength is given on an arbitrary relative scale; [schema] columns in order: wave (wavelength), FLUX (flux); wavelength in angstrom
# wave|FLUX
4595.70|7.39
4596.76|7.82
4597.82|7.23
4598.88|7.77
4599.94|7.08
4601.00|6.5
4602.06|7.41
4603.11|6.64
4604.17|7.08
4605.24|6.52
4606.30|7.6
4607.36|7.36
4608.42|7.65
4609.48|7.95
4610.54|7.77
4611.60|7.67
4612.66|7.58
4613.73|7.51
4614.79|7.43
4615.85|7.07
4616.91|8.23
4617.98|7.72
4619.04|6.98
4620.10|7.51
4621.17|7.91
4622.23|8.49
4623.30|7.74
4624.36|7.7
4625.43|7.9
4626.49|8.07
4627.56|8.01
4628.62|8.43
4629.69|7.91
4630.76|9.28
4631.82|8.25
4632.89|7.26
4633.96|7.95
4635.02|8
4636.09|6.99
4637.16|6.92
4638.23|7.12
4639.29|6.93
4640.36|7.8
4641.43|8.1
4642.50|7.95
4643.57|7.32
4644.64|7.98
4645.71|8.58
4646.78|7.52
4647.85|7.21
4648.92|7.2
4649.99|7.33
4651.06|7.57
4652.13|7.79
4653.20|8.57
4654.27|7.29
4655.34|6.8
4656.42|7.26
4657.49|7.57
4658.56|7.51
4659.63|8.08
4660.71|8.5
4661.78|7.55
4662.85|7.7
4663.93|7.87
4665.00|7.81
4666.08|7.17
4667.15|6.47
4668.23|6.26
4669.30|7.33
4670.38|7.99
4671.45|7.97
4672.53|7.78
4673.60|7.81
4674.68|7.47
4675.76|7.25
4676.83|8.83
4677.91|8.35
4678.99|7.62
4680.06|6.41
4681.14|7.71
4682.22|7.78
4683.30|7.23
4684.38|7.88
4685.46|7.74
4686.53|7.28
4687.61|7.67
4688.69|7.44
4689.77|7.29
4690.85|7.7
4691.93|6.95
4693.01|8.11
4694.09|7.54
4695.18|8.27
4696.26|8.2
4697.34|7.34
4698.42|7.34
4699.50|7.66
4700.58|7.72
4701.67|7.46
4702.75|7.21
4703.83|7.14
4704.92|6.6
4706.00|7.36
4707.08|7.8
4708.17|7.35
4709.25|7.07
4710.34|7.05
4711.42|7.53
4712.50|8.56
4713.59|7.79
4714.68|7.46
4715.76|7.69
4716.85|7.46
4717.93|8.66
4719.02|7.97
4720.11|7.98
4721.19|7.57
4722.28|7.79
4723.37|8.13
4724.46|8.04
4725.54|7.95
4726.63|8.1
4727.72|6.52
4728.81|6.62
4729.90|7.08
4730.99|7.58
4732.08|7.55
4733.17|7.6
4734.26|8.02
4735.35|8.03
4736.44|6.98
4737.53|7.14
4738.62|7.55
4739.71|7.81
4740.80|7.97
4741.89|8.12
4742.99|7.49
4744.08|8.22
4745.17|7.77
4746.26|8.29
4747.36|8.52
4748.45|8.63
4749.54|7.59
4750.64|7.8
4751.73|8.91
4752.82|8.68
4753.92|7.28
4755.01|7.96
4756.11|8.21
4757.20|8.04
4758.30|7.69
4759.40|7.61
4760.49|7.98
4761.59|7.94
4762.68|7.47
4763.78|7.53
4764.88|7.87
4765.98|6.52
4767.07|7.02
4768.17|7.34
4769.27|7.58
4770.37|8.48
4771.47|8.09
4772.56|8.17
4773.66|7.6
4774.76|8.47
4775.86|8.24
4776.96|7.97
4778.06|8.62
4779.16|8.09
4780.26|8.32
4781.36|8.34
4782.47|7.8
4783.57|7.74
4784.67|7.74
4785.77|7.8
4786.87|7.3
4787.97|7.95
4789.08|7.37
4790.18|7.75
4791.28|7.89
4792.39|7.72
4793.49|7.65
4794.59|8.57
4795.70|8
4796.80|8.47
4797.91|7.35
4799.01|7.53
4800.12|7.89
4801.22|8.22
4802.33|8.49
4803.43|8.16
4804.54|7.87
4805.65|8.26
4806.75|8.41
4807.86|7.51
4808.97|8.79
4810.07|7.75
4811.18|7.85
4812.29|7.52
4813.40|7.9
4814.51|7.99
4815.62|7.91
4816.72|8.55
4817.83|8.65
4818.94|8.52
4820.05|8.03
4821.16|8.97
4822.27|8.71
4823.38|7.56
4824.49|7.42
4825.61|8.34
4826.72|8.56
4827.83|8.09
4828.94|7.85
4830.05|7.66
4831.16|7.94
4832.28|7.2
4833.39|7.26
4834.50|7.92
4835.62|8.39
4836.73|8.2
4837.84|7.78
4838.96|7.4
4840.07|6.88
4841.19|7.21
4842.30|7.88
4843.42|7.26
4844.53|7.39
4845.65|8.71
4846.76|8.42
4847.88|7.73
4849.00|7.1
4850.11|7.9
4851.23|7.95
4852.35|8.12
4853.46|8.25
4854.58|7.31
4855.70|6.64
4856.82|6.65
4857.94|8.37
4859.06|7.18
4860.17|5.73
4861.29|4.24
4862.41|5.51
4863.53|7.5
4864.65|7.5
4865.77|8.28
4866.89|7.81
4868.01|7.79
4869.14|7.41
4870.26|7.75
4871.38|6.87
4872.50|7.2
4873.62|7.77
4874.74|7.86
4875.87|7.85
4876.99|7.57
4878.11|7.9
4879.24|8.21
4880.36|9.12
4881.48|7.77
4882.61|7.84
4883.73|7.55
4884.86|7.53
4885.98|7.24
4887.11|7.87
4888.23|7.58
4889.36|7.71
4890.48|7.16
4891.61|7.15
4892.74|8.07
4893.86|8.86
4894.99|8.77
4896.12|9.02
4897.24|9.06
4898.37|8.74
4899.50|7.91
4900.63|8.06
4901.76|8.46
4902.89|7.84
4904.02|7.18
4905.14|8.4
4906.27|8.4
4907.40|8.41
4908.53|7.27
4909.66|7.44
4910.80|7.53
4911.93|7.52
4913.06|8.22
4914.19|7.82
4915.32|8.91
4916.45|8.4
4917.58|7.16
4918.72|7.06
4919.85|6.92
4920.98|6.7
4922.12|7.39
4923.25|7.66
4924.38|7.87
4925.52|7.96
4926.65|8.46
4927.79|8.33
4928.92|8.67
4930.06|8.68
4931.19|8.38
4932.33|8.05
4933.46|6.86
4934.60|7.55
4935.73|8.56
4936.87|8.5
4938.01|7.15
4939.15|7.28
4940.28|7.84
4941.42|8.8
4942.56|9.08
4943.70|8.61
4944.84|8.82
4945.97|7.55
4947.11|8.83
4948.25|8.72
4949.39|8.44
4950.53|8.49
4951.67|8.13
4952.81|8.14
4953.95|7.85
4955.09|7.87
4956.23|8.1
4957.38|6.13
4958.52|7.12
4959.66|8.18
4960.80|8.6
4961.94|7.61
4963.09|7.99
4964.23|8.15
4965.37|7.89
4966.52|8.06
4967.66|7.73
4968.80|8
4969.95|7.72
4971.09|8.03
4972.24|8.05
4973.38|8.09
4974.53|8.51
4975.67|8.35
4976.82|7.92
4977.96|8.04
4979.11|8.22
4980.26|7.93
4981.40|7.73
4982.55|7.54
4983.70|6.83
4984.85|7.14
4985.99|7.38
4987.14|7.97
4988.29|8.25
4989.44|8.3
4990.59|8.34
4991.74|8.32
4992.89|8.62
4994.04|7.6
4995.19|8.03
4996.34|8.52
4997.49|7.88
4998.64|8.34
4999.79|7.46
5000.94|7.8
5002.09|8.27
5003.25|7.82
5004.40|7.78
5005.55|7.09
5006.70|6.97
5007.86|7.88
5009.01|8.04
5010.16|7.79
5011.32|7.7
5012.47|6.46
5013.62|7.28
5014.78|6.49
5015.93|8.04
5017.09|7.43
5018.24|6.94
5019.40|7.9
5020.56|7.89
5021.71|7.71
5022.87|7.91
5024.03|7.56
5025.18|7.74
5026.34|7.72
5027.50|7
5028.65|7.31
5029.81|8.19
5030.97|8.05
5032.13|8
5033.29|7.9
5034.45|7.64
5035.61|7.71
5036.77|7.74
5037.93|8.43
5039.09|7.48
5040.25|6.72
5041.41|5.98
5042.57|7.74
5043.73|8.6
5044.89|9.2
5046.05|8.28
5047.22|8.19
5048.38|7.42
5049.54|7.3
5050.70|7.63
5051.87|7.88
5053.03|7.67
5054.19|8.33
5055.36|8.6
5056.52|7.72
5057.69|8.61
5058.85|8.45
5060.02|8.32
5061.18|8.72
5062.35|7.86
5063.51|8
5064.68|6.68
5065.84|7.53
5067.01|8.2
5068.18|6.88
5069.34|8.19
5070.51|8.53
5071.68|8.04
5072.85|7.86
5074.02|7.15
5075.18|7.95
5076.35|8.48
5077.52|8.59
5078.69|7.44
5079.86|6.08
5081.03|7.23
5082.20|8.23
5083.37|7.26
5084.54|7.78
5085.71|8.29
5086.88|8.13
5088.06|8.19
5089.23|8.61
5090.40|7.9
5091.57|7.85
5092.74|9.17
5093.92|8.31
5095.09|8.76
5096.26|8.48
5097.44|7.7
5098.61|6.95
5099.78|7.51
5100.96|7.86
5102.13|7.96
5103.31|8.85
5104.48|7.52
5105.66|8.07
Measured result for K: 1.16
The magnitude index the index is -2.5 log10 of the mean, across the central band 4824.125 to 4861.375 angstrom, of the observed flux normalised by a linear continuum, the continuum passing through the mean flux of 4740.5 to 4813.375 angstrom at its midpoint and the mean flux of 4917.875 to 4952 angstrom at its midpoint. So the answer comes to 0.053 mag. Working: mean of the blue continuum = 7.94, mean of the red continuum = 8.04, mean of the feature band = 7.6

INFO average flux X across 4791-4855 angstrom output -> 7.95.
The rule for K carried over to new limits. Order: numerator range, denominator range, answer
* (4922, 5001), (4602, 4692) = 1.20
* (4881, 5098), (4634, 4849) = 1.13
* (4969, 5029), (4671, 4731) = 1.15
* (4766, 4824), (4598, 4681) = 1.12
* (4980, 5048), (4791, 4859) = 1.06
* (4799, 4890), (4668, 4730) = 1.08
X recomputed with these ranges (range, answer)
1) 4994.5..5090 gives 7.79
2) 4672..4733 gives 7.6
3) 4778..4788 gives 7.94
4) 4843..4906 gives 7.7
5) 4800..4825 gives 8.14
